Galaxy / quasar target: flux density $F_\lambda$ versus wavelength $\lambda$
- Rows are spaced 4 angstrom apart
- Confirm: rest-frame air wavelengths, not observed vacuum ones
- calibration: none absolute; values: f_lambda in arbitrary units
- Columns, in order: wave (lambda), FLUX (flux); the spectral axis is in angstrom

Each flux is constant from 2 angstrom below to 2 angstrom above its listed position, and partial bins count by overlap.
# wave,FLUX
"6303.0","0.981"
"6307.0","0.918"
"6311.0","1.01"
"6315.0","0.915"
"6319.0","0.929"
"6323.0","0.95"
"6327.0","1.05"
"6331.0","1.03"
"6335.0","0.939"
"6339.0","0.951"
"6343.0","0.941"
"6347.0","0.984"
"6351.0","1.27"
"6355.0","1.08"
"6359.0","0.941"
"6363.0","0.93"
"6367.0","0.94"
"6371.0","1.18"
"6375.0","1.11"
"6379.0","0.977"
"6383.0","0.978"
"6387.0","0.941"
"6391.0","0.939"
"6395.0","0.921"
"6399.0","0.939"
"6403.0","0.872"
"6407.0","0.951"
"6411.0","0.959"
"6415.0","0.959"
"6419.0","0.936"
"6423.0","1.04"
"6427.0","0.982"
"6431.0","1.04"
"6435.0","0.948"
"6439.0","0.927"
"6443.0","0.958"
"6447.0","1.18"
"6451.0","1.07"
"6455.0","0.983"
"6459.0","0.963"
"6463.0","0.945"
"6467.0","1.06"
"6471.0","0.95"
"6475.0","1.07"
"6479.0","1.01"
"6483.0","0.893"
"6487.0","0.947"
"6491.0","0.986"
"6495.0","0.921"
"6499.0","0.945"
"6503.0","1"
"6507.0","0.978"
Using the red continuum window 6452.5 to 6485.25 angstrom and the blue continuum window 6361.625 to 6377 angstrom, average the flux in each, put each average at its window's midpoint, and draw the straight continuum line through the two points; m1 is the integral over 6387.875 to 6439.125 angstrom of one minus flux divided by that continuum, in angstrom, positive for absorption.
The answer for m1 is 3.1 angstrom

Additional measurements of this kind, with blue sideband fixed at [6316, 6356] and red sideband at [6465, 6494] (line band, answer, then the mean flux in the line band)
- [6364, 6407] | 1.0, 0.977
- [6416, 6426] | 0.1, 0.985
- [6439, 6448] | -0.3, 1.03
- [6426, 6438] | 0.1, 0.985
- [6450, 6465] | 0.1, 0.985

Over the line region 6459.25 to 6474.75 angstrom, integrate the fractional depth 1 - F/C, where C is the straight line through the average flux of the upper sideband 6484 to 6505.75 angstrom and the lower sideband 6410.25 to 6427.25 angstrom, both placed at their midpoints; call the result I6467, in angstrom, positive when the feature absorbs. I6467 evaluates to -0.5 angstrom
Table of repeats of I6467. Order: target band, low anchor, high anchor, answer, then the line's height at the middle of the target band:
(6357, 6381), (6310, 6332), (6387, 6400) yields -1.6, 0.948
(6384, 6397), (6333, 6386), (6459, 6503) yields 0.9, 1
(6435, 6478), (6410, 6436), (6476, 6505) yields -1.6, 0.972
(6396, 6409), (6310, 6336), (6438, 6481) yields 1.0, 0.997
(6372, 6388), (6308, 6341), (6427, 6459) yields -0.5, 0.989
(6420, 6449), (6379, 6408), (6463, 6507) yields -1.6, 0.955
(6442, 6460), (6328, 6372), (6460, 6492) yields -0.9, 0.988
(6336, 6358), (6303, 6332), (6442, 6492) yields -1.3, 0.977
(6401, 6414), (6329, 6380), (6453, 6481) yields 1.0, 1.01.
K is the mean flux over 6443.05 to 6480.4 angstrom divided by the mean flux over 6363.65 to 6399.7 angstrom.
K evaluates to 1.0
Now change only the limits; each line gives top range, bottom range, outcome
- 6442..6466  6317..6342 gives 1.05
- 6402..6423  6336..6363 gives 0.93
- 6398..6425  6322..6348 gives 0.97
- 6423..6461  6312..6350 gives 1.03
